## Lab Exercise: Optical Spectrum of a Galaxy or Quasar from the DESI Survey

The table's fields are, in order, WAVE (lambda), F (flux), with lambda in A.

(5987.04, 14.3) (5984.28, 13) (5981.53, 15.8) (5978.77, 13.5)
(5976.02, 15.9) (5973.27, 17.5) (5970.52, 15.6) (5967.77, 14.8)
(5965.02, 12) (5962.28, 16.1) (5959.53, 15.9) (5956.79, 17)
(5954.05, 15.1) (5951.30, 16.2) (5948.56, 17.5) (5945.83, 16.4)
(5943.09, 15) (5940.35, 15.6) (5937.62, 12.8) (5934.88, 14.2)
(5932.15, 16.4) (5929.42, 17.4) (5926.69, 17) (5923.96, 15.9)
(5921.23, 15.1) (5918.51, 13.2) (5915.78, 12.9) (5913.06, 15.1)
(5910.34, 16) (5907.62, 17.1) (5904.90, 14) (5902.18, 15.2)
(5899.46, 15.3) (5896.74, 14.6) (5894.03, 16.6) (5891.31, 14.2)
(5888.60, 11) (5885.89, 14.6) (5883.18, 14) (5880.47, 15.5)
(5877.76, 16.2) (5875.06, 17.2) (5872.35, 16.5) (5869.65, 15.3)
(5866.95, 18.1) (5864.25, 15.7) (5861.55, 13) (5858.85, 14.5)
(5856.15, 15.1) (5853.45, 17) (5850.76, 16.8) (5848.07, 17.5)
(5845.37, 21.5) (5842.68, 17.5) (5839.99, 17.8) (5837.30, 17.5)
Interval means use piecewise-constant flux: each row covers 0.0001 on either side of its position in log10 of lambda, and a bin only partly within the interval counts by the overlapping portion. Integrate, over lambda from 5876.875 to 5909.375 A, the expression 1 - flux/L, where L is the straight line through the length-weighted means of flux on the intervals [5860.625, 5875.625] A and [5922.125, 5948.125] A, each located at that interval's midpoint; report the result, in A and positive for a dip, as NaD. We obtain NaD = 2.1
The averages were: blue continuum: 16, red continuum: 15.7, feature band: 14.8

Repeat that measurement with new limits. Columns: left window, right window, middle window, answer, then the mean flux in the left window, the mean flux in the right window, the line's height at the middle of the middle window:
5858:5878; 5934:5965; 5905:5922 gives 0.9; 15.8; 15.5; 15.6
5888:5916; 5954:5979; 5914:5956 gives -0.6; 14.9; 15.4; 15.2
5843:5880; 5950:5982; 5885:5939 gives 3.5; 16.5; 15.4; 16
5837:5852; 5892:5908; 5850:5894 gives 3.8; 18.1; 15.3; 16.7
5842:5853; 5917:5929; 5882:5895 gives 2.1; 18.3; 15.4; 16.7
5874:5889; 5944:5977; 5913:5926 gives 0.7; 14.9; 15.8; 15.4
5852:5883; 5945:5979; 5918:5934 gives -0.2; 15.8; 15.7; 15.7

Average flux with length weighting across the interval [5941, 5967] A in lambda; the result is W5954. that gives 15.7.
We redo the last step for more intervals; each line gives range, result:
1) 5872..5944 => 15.1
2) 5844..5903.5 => 15.7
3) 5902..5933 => 15.4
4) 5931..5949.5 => 15.4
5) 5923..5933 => 16.7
